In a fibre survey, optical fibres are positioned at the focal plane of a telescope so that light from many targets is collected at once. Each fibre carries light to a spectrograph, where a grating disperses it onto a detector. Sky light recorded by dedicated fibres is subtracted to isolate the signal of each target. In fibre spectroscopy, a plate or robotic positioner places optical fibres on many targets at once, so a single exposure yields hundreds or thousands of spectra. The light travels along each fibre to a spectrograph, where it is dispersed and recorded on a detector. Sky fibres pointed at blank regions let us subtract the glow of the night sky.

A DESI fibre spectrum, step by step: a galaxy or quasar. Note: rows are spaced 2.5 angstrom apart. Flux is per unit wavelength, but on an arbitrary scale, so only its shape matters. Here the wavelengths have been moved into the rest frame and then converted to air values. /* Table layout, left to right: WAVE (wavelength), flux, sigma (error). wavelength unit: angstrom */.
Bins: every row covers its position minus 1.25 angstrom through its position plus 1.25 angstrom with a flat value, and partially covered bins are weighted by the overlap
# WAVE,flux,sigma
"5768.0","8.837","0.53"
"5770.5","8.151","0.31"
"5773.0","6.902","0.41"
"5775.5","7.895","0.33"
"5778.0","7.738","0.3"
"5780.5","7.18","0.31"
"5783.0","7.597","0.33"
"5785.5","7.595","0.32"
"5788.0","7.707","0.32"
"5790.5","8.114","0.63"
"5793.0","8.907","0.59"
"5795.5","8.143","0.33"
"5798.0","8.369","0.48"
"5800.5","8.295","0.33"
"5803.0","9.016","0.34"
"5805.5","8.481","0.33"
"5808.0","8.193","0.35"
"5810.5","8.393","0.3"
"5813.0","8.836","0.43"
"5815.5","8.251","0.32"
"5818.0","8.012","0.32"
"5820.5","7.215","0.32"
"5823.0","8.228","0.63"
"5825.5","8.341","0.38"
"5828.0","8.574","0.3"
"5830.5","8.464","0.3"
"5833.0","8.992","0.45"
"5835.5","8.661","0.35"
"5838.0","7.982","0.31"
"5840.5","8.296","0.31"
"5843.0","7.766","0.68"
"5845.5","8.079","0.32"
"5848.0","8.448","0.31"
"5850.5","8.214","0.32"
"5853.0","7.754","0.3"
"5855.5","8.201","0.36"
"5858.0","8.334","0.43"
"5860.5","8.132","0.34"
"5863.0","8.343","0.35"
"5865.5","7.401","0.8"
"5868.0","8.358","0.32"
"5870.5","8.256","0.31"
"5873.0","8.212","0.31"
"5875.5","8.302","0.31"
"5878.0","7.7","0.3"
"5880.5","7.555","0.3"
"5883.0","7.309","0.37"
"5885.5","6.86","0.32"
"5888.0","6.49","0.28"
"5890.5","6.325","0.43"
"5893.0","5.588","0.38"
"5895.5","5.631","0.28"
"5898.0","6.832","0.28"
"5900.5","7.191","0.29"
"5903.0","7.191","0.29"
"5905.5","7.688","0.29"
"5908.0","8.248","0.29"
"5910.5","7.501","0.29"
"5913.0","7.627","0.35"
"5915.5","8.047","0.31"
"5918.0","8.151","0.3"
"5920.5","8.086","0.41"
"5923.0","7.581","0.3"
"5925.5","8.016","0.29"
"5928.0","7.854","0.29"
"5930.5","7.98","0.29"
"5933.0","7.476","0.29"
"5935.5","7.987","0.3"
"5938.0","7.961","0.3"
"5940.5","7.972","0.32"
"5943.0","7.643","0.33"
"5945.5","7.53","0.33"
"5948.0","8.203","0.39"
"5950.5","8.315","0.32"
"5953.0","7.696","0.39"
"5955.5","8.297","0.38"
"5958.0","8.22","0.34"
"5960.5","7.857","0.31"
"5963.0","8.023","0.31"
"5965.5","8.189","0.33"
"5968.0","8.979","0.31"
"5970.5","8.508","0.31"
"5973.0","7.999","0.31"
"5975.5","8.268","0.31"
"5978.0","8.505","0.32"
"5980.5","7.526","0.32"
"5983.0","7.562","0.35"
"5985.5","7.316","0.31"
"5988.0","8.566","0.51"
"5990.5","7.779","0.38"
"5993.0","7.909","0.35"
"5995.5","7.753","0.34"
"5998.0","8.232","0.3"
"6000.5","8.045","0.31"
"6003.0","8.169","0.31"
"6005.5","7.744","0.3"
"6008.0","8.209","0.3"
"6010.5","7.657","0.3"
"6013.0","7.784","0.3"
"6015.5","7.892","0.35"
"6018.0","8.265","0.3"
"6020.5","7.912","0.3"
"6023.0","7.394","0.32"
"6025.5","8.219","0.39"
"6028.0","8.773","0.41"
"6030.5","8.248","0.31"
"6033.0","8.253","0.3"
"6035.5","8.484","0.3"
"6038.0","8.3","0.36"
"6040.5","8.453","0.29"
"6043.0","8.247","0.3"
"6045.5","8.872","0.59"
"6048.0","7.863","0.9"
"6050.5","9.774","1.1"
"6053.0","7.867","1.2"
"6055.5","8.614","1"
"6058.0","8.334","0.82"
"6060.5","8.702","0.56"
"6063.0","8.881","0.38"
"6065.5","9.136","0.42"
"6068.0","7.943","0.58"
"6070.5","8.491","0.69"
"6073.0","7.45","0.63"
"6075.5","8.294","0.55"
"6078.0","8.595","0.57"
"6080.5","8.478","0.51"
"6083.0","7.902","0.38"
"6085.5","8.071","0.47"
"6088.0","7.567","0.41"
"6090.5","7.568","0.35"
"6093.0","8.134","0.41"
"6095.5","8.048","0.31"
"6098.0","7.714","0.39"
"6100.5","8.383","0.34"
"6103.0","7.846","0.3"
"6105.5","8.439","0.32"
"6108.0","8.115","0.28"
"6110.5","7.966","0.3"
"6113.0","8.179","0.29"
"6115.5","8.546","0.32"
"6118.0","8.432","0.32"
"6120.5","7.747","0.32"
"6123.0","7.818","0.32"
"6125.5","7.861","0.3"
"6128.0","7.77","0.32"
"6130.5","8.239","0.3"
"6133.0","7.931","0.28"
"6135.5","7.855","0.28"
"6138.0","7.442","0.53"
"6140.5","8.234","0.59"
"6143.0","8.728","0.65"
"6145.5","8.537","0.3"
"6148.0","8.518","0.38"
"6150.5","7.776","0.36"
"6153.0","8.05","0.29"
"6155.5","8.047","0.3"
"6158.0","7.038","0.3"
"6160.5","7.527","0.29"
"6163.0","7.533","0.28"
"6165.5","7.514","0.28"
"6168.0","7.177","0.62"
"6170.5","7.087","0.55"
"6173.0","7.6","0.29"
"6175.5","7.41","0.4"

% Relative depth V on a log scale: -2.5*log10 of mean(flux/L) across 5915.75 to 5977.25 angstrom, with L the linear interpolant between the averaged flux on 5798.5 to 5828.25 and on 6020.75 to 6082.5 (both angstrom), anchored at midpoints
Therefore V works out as 0.04 mag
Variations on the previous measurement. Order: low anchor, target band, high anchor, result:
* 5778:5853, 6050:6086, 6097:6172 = -0.06 mag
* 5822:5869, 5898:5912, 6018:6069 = 0.11 mag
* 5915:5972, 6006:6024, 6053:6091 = 0.04 mag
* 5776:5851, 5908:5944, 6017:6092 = 0.05 mag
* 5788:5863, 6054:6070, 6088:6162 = -0.07 mag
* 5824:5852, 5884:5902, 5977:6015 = 0.26 mag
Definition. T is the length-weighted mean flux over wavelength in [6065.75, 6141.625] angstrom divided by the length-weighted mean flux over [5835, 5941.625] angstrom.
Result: 1.04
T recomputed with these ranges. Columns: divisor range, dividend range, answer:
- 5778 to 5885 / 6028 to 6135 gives 1.01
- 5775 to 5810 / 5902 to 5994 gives 0.98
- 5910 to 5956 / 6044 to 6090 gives 1.06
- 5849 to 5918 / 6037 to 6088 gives 1.11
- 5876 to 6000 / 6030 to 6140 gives 1.06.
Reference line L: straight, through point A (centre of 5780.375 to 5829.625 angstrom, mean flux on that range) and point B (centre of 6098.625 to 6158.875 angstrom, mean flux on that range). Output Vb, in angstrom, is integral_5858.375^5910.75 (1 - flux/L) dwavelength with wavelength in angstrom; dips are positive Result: 4.9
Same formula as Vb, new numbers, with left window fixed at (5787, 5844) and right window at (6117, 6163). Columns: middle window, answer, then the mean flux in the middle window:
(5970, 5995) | 0.5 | 7.97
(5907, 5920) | 0.5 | 7.92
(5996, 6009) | 0.1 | 8.06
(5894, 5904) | 1.9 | 6.67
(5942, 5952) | 0.3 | 7.92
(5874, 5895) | 3.2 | 6.98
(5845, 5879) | 0.6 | 8.13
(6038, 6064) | -1.6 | 8.55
